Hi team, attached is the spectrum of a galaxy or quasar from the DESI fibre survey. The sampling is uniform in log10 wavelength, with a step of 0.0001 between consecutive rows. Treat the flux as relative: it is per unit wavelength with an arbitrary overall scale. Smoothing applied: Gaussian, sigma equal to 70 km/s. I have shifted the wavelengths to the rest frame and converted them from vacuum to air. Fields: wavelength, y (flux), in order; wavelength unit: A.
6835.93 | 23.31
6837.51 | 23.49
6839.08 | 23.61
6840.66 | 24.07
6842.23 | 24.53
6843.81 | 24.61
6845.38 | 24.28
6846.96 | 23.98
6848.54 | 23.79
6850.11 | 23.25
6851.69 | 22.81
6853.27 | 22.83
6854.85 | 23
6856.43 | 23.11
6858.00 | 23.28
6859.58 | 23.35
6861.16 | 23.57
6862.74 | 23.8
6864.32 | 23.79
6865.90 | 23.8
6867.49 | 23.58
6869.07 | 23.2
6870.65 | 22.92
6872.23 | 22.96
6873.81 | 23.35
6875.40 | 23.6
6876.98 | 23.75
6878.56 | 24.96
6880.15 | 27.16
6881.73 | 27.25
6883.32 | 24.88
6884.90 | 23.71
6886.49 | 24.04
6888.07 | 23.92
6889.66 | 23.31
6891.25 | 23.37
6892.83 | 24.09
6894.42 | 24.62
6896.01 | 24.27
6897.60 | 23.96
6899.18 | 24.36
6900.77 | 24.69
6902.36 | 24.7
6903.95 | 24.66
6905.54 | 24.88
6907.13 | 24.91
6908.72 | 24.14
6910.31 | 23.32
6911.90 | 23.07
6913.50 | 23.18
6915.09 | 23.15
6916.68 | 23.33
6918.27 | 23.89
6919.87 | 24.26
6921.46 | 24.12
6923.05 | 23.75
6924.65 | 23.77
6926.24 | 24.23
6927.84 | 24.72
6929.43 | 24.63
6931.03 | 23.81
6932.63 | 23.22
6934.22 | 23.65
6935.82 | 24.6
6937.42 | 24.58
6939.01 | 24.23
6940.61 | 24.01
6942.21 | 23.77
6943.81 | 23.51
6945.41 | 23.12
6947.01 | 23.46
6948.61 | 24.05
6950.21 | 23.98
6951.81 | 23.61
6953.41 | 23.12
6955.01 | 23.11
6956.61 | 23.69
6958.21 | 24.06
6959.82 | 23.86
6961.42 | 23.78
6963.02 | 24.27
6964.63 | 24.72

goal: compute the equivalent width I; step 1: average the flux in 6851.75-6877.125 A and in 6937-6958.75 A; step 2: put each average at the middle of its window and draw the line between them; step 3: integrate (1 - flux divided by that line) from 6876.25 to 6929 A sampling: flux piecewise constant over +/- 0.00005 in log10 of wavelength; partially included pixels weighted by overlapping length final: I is -1.7 A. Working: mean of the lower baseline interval 23.3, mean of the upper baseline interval 23.7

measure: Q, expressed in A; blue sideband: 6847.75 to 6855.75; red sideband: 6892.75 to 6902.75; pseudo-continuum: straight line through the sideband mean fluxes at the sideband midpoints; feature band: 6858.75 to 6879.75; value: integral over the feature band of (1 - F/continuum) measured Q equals 0.0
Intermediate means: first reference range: 23.1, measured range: 23.6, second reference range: 24.4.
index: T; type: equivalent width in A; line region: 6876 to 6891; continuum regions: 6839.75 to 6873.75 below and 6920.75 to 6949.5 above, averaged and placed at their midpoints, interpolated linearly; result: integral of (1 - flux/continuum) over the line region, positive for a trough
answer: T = -0.6 A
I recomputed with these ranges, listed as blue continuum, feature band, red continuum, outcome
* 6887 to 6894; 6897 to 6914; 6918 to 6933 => -0.2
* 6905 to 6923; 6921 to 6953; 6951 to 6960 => -0.3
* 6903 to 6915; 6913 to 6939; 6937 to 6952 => -0.1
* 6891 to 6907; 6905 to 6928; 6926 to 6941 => 0.4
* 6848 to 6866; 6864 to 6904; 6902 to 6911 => -0.4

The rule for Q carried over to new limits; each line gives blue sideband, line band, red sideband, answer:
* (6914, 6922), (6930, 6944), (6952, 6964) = -0.1 A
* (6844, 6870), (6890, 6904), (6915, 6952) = -0.3 A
